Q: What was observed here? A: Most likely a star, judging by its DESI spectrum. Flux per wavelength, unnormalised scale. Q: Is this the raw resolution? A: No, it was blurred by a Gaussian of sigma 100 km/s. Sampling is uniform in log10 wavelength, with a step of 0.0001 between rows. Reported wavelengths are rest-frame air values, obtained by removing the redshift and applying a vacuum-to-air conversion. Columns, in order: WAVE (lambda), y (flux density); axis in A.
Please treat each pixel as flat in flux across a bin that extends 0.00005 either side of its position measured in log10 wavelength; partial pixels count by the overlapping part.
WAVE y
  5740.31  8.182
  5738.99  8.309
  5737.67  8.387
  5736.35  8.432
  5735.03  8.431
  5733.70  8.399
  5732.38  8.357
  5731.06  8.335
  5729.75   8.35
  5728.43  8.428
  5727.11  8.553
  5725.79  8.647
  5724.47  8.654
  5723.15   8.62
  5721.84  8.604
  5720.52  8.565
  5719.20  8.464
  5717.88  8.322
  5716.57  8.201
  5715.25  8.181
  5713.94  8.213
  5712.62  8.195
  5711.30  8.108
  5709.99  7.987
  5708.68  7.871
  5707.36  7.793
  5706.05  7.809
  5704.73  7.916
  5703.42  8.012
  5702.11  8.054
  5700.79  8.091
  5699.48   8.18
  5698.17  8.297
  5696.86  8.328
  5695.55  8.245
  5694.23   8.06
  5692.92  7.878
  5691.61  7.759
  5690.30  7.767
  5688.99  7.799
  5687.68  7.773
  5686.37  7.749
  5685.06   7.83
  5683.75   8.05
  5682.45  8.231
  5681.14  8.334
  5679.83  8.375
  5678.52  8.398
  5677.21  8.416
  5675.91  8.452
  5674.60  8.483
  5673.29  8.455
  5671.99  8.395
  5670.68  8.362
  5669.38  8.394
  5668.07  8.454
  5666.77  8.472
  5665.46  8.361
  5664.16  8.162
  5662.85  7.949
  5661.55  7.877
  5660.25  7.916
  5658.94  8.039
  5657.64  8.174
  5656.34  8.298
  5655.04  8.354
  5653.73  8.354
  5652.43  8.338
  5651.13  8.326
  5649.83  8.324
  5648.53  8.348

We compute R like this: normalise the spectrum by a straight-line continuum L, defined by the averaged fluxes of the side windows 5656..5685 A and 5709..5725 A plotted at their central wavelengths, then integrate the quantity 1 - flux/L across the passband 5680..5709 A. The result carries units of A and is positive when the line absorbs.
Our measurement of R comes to 1.1 A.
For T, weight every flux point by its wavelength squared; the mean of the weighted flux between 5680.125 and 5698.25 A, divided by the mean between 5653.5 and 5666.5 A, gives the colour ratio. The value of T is 1.0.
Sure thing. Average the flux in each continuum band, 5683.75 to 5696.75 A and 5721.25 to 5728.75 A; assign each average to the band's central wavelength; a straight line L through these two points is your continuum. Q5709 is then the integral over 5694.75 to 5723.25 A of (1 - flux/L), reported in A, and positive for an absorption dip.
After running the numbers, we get 0.3 A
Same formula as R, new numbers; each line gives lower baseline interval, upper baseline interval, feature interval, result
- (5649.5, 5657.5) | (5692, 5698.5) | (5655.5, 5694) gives 0.3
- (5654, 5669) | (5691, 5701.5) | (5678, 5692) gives 0.2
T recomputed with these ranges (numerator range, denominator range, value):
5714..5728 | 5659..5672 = 1.05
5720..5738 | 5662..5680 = 1.04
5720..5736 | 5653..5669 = 1.06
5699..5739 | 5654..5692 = 1.03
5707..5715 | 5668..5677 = 0.97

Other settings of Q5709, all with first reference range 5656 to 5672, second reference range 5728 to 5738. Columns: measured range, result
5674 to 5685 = -0.08 A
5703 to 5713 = 0.45 A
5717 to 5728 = -0.24 A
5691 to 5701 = 0.23 A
